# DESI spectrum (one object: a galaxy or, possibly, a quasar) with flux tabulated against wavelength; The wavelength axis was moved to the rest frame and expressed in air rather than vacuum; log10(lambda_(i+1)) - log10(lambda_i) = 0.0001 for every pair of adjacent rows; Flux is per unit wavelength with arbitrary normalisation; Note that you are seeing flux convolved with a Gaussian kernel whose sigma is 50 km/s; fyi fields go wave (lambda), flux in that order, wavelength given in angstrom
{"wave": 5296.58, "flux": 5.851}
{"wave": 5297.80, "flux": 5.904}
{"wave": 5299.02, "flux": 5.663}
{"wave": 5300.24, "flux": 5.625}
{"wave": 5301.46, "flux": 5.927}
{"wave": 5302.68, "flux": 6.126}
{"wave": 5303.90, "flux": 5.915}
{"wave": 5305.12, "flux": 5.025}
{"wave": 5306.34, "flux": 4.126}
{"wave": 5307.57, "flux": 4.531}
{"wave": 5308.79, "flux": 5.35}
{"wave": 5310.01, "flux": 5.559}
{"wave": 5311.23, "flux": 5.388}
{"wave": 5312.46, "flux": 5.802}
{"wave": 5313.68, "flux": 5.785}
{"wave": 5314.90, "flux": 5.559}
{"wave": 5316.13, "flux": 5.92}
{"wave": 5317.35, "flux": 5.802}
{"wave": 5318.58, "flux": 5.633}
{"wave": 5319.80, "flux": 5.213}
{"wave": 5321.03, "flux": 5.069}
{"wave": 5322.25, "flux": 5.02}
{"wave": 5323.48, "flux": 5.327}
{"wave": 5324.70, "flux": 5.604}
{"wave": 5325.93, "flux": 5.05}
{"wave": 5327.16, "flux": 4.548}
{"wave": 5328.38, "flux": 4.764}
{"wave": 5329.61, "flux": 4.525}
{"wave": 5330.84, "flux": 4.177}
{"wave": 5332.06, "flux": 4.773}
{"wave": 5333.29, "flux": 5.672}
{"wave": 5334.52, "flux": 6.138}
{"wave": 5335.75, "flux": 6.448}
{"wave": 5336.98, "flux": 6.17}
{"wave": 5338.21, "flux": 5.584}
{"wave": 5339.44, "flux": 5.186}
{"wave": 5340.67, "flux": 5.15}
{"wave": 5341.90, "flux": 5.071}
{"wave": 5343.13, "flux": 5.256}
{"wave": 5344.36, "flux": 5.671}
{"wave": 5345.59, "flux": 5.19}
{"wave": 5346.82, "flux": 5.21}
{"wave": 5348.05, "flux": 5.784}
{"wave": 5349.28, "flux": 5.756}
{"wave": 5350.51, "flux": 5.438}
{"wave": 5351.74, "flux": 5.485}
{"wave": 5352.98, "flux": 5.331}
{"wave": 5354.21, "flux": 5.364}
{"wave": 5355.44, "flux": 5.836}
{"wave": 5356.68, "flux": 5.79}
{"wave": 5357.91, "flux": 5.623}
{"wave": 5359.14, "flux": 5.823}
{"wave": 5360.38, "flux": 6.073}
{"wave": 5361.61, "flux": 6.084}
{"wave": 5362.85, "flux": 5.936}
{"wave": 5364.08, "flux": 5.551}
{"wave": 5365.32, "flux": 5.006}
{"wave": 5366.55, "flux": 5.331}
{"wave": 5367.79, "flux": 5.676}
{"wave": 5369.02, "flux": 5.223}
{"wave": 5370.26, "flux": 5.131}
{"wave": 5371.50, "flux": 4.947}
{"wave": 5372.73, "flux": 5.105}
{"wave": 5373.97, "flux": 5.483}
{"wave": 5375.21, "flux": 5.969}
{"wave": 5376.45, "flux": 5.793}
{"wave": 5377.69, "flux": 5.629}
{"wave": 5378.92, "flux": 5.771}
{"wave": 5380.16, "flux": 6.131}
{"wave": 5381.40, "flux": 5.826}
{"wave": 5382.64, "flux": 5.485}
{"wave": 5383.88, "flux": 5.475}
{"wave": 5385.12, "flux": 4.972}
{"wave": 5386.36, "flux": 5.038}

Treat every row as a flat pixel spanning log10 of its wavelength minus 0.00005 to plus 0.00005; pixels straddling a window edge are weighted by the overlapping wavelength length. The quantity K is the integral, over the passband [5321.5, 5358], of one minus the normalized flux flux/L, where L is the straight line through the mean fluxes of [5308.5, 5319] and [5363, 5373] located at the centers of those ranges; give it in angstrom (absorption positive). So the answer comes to 0.8 angstrom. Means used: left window 5.65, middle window 5.36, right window 5.29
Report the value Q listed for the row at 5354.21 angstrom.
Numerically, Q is 5.364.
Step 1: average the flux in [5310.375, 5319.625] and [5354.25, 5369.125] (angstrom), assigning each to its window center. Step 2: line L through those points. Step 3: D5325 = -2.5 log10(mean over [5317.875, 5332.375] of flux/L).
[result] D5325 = 0.14 mag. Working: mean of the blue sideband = 5.67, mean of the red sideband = 5.67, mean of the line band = 4.99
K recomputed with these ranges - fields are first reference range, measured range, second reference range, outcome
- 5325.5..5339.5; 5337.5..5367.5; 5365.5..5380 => -0.9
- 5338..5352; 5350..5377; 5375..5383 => 0.3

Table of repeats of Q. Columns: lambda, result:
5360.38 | 6.073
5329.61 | 4.525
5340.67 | 5.15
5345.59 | 5.19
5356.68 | 5.79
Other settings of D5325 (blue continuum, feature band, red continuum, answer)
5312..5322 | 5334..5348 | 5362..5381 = -0.001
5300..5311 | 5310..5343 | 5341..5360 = 0.012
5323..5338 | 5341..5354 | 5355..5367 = 0.021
